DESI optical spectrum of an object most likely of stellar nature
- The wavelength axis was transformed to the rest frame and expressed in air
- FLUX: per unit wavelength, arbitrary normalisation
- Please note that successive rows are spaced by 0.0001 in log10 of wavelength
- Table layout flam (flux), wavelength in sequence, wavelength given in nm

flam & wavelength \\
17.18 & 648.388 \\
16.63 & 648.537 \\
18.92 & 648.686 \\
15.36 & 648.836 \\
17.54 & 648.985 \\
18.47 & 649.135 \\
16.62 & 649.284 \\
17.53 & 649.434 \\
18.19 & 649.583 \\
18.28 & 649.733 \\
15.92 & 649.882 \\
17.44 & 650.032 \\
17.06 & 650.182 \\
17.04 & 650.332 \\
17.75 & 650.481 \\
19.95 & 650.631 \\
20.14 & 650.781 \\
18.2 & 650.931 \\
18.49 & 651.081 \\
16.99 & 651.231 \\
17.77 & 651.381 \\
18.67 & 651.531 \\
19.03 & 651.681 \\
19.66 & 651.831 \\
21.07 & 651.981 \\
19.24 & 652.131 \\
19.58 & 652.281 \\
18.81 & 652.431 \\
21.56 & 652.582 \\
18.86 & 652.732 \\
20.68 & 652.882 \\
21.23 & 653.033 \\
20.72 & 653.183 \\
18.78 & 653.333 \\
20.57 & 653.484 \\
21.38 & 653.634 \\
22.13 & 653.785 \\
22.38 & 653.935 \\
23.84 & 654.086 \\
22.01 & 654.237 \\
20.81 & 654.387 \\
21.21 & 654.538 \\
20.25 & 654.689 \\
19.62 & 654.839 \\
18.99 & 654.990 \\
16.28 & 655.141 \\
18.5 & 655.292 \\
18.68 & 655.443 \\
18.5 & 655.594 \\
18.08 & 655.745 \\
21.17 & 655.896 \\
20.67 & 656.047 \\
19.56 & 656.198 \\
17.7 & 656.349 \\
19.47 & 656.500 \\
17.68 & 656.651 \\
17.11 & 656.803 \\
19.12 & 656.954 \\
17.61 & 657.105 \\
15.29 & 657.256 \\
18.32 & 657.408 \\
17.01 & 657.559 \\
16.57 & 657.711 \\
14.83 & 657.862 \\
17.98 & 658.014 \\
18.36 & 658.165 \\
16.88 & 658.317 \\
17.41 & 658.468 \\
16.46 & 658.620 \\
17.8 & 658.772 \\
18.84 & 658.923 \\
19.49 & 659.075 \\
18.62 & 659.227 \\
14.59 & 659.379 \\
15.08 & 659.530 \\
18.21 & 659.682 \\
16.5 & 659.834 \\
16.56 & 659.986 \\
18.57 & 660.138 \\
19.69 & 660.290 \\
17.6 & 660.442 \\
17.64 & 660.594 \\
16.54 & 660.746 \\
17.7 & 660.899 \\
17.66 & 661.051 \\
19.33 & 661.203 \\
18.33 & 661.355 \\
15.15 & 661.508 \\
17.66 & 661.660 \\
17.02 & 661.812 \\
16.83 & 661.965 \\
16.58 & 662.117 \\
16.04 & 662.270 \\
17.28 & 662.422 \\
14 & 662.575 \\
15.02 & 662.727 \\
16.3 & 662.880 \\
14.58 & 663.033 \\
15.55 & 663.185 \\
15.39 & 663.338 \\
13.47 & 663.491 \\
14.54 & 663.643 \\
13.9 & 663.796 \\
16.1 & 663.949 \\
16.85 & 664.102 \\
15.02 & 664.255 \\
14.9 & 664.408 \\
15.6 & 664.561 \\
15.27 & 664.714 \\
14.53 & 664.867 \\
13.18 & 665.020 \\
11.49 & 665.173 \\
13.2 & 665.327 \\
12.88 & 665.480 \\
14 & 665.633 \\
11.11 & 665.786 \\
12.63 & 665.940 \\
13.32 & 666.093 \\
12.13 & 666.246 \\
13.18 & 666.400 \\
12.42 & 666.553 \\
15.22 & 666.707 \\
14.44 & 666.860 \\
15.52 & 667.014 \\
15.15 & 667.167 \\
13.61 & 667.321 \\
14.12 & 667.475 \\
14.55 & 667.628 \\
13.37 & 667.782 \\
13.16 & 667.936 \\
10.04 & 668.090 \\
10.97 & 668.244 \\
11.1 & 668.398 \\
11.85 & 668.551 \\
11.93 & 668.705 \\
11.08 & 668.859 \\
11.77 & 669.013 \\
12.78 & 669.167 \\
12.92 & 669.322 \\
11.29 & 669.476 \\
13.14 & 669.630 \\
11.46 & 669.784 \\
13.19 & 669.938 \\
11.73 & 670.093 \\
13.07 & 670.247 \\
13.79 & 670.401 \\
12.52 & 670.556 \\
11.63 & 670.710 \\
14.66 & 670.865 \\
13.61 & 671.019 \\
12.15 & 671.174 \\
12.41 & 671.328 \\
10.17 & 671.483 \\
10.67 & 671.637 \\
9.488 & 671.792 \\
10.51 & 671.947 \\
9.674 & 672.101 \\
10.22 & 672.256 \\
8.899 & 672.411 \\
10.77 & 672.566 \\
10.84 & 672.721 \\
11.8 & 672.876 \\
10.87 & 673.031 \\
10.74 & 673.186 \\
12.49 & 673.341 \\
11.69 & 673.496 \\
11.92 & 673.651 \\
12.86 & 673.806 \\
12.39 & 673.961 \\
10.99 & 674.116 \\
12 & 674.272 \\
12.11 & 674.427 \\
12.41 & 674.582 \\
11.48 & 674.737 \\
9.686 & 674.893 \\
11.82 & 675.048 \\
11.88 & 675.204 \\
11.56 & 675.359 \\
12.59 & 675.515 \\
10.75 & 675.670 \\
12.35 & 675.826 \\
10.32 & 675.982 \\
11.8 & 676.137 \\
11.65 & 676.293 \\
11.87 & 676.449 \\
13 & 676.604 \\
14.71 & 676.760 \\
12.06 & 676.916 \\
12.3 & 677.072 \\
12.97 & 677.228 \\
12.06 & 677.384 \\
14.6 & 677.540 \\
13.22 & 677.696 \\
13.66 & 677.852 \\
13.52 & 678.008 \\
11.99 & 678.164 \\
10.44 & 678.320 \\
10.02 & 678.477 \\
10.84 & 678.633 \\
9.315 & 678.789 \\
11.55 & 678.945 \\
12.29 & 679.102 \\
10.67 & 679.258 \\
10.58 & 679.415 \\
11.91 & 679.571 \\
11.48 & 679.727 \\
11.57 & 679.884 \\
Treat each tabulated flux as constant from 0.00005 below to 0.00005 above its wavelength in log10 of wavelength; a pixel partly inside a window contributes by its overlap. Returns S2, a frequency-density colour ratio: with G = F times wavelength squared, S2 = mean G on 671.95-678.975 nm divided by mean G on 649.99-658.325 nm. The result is 0.65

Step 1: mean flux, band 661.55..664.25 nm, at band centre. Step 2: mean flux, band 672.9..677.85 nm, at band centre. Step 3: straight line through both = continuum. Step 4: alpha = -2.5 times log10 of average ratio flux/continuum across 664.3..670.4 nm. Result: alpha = 0.11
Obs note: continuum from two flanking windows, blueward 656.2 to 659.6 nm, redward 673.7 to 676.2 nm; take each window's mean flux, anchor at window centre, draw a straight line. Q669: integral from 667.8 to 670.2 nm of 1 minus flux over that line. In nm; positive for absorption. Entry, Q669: 0.30 nm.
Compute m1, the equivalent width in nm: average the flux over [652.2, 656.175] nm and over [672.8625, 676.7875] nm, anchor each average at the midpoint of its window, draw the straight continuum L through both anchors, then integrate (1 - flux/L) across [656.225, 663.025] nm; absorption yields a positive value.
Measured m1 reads 0.28 nm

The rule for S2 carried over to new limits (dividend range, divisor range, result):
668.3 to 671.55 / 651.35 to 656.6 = 0.65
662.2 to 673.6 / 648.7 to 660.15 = 0.73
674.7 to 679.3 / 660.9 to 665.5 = 0.80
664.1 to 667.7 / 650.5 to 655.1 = 0.72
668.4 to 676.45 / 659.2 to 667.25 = 0.78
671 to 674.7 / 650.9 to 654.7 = 0.59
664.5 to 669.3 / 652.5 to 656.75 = 0.68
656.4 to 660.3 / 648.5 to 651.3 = 1.01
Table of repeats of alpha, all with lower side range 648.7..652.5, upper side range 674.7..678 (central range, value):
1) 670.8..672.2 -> 0.170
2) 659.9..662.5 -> -0.109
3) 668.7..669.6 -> 0.158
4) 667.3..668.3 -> 0.113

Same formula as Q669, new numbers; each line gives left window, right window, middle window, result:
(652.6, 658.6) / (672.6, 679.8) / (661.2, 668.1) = 0.56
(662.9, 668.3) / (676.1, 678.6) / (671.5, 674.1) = 0.41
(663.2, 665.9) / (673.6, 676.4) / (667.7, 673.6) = 0.48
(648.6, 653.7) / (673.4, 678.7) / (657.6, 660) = -0.07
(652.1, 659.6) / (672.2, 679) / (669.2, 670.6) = 0.13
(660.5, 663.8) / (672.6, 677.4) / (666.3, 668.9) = 0.24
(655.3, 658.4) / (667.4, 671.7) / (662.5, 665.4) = 0.03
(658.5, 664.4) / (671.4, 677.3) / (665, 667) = 0.23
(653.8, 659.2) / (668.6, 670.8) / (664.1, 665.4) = 0.04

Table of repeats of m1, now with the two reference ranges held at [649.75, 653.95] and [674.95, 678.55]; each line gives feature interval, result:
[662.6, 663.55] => 0.06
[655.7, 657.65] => -0.05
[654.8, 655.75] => 0.00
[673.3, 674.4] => 0.08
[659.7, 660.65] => -0.05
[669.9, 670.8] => 0.09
